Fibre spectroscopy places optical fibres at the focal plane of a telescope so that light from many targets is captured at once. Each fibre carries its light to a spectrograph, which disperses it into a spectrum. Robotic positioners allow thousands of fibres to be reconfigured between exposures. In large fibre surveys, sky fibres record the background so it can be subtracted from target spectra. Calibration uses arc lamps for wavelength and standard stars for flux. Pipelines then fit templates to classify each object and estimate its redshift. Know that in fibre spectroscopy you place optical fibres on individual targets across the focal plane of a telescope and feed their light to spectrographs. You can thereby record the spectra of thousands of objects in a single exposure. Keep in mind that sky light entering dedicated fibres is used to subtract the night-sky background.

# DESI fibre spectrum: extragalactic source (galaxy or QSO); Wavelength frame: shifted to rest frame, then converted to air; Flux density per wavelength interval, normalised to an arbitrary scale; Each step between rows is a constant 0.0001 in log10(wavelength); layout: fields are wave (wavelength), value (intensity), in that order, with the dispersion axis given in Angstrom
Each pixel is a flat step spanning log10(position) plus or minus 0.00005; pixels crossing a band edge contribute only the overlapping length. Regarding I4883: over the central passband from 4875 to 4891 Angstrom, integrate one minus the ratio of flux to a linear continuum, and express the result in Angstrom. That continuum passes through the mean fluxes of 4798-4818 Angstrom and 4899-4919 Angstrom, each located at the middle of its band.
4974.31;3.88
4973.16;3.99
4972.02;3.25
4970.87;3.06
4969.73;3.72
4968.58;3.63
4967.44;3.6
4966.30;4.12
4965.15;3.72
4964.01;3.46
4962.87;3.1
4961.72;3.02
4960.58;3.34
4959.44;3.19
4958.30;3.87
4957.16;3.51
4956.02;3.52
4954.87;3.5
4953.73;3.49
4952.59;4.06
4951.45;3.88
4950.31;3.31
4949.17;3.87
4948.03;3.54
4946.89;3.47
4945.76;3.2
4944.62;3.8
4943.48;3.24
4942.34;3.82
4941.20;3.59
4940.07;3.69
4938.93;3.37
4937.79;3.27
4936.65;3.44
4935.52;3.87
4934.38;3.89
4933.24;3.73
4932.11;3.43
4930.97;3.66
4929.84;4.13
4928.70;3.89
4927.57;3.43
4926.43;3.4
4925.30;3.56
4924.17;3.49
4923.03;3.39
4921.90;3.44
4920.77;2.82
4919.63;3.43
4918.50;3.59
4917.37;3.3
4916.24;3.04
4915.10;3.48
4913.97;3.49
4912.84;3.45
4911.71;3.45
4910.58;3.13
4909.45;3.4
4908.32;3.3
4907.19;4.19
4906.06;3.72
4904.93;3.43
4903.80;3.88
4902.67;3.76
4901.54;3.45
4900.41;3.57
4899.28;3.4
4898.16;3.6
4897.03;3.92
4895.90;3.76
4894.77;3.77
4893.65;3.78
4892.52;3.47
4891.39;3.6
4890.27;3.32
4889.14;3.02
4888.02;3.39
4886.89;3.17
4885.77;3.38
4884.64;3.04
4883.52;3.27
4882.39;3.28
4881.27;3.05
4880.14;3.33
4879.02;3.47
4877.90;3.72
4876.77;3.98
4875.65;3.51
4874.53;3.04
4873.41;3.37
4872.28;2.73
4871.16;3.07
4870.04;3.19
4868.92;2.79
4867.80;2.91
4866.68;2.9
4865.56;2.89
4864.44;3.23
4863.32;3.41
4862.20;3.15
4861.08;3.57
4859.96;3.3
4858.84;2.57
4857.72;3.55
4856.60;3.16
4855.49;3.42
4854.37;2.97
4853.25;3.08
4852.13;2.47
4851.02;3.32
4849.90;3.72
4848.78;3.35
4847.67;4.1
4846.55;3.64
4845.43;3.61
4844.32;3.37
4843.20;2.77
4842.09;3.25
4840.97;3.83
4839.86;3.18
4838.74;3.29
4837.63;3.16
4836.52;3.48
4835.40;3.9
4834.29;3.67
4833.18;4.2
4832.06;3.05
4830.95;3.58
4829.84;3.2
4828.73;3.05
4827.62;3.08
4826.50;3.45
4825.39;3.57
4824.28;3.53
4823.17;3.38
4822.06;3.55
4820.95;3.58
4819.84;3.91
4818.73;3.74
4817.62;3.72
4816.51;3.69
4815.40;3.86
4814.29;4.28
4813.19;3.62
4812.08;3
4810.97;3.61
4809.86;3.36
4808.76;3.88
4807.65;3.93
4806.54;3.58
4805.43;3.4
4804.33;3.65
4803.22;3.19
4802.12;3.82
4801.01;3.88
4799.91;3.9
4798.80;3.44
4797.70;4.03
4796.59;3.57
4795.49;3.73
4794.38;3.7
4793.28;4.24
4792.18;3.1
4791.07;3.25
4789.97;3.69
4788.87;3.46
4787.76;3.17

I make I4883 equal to 0.9 Angstrom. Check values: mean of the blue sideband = 3.66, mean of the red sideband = 3.5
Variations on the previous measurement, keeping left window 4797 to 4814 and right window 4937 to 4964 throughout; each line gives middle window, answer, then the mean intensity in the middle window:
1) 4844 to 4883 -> 3.5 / 3.26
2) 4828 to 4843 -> 0.7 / 3.43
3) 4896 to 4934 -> 0.1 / 3.53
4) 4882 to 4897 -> 0.6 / 3.42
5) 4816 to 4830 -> 0.4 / 3.5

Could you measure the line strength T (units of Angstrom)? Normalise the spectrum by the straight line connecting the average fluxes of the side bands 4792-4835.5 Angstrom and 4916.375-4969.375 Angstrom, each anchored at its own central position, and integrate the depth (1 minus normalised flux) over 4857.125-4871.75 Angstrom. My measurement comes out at 1.9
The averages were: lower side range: 3.62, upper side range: 3.54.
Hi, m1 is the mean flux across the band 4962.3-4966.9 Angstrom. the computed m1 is 3.6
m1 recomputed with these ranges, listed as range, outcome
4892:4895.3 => 3.68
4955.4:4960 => 3.52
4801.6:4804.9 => 3.56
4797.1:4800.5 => 3.79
